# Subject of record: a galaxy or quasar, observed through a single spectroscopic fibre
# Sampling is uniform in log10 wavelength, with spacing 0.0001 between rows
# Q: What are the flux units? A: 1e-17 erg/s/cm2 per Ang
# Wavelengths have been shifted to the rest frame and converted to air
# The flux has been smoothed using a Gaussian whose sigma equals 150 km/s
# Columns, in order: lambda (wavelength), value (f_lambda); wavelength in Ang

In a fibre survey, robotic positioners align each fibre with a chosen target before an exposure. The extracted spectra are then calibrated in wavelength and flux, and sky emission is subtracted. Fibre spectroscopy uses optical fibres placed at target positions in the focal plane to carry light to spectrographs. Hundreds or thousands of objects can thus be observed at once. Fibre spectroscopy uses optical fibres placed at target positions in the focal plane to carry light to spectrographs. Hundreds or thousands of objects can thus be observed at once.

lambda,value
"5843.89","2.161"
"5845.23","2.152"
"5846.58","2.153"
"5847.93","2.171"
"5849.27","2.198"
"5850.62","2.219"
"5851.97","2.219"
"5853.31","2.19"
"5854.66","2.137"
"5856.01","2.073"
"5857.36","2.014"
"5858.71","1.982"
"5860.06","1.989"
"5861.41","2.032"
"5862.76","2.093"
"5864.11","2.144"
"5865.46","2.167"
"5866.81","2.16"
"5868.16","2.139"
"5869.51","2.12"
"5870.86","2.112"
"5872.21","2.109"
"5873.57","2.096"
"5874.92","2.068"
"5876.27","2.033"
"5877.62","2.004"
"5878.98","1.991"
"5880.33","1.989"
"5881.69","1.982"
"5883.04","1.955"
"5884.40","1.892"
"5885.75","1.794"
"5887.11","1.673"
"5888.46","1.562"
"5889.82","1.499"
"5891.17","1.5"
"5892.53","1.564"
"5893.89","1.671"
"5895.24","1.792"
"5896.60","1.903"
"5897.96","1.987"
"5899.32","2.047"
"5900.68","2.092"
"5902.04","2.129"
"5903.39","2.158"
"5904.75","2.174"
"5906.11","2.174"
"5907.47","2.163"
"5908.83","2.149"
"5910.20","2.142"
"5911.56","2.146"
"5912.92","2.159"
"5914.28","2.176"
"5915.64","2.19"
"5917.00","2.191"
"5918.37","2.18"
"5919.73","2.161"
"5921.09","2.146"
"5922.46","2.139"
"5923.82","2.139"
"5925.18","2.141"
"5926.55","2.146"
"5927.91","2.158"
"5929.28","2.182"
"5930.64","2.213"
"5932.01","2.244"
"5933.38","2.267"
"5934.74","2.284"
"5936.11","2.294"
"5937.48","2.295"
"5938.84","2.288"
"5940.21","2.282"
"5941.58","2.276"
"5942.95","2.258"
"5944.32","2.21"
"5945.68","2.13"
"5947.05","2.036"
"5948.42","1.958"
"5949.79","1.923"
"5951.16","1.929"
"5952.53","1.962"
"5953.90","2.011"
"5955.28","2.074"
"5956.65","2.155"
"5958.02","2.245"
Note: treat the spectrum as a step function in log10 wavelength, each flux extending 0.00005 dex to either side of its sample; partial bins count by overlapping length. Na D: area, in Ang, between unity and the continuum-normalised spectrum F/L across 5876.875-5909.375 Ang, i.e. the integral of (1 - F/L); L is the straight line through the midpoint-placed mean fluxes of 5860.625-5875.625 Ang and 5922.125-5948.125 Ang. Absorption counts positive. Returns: 3.6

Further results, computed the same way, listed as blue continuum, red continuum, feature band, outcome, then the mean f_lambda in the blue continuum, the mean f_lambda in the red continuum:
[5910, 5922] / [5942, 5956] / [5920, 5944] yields -1.2 Ang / 2.17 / 2.05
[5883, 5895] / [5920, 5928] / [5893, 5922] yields -2.5 Ang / 1.67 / 2.15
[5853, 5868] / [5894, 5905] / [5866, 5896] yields 2.2 Ang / 2.09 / 2.01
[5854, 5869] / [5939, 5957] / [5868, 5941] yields 1.2 Ang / 2.08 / 2.1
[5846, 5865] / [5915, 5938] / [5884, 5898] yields 3.0 Ang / 2.12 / 2.2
